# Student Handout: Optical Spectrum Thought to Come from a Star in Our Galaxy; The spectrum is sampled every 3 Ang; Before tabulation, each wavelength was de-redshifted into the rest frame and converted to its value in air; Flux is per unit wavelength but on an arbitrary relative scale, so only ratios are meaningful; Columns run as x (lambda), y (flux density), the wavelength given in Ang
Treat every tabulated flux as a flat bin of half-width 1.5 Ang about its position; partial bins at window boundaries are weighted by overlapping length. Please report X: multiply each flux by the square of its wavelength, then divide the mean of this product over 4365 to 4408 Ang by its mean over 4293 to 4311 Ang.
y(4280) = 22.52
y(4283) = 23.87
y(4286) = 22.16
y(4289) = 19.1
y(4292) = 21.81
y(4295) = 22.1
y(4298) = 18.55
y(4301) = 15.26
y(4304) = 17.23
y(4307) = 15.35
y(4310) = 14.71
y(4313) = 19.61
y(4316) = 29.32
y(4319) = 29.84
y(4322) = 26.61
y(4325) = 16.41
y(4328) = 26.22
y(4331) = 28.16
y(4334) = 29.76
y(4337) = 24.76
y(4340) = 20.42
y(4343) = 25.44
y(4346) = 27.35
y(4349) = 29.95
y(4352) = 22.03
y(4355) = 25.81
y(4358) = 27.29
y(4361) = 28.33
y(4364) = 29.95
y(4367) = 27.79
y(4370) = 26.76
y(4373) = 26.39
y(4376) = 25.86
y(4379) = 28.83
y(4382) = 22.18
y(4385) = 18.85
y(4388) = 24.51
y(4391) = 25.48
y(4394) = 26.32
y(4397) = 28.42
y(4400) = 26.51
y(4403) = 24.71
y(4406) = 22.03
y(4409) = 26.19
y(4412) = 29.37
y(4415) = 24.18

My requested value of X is 1.52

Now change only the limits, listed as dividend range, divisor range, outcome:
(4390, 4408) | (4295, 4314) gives 1.56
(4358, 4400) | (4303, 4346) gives 1.15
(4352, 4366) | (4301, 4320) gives 1.37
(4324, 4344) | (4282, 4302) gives 1.23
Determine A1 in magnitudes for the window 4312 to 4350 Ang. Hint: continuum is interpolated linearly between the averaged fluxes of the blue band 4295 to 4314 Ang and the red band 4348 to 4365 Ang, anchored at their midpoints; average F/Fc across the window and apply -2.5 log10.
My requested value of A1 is -0.167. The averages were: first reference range 17.1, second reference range 27.1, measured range 25.7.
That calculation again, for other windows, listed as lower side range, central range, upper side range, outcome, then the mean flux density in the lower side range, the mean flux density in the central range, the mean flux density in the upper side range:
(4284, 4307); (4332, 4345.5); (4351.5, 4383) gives -0.073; 19.3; 25.4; 26.7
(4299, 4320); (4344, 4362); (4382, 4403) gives -0.188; 19.9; 26.7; 24.8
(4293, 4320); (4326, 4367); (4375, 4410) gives -0.185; 20.1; 26.5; 25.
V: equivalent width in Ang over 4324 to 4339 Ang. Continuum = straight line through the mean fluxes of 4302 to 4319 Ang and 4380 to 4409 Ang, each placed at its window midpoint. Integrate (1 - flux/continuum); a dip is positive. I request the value -2.8 Ang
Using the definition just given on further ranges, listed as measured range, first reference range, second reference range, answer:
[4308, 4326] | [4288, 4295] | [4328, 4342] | 0.8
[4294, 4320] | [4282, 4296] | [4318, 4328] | 3.5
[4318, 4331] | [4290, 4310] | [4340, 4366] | -1.7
